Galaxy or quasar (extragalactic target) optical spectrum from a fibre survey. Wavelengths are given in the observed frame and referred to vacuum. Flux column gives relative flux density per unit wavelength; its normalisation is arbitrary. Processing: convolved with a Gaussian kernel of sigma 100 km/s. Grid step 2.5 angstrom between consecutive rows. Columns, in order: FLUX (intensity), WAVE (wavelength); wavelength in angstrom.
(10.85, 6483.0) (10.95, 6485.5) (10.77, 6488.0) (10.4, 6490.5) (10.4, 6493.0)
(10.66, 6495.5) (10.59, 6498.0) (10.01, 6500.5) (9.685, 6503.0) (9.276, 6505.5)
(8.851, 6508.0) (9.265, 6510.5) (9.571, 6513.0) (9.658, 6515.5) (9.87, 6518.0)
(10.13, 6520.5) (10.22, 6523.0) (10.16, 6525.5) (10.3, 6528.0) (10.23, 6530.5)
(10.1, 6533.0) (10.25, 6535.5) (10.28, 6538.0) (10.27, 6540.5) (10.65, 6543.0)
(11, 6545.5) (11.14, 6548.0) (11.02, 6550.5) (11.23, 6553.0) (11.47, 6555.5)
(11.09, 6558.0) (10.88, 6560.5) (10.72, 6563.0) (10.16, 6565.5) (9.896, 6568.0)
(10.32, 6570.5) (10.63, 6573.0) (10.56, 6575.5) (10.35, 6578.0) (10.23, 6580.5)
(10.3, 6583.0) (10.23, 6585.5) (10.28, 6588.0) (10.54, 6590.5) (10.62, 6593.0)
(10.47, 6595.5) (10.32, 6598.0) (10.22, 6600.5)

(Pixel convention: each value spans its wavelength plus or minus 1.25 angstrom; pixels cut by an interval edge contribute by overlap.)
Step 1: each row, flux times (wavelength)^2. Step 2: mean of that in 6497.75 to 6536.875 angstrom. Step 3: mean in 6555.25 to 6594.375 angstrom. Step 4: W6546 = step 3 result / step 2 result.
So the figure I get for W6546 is 1.08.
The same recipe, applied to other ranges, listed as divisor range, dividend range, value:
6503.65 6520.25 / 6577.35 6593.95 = 1.12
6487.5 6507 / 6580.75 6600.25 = 1.05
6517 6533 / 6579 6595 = 1.04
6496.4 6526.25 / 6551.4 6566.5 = 1.14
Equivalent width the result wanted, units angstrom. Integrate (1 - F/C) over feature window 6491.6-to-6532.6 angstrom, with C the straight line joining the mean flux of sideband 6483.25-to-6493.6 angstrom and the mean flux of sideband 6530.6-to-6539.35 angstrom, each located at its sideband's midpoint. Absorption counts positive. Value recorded 2.0 angstrom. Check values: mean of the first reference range 10.7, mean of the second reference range 10.2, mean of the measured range 9.93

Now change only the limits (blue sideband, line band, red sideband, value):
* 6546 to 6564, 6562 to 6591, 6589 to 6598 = 1.1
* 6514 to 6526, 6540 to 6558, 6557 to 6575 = -1.2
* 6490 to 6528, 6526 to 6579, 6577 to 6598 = -2.2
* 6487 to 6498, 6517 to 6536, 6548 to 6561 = 1.3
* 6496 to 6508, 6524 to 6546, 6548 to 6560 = 0.7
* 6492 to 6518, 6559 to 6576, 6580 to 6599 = -0.4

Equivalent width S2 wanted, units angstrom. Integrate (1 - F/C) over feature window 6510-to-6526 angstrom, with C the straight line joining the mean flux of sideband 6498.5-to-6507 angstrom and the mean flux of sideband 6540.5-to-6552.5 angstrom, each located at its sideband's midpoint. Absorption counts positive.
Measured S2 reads 0.4 angstrom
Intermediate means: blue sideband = 9.72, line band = 9.85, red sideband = 10.9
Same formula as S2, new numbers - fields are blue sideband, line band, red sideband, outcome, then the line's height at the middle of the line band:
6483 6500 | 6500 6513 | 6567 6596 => 1.4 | 10.6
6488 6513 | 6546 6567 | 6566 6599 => -1.5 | 10.2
